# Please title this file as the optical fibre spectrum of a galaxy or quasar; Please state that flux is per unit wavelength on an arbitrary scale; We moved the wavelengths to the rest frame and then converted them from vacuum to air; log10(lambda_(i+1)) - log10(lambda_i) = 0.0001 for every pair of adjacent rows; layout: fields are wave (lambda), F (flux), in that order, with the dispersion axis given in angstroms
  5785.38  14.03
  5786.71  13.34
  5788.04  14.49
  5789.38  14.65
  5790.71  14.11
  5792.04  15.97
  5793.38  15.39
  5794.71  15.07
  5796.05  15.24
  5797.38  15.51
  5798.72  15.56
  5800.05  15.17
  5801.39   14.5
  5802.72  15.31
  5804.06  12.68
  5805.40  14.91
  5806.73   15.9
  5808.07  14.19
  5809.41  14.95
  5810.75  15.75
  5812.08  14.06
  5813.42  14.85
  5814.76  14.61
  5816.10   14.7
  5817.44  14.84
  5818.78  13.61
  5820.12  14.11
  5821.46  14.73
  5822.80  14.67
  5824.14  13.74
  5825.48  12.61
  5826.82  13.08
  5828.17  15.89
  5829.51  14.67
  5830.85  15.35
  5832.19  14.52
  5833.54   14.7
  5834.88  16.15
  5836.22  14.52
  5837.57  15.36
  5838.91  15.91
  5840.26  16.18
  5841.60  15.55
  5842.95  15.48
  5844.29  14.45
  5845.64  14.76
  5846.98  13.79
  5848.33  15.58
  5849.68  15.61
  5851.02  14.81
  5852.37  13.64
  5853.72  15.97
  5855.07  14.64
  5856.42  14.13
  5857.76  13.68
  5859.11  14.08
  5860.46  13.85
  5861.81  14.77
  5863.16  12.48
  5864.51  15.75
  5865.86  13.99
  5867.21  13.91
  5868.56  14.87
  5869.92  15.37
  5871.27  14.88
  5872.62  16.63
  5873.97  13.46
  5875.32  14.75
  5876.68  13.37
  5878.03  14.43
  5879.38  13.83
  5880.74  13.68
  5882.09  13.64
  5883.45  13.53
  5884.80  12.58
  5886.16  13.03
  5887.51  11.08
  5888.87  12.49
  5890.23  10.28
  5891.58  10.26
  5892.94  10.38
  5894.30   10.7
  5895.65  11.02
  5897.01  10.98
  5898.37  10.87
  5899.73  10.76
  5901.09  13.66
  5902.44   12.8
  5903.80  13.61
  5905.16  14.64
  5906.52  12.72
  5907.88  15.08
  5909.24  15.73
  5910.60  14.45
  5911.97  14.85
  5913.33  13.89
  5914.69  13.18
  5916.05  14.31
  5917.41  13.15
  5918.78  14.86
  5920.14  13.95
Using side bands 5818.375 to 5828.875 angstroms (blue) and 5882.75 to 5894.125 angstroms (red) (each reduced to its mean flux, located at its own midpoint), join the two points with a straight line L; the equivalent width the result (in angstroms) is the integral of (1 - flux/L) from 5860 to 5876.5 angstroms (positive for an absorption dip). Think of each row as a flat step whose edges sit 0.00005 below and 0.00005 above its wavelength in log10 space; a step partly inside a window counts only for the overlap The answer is -2.8 angstroms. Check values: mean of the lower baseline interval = 14.1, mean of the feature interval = 14.5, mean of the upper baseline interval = 11.7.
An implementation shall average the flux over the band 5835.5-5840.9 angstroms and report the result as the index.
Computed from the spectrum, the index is 15.5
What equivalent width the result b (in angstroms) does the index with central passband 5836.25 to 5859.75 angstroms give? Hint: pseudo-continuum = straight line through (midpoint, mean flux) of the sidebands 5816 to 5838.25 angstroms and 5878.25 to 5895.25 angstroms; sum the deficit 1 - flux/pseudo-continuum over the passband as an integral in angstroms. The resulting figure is -2.0 angstroms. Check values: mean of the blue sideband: 14.5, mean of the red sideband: 12.2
